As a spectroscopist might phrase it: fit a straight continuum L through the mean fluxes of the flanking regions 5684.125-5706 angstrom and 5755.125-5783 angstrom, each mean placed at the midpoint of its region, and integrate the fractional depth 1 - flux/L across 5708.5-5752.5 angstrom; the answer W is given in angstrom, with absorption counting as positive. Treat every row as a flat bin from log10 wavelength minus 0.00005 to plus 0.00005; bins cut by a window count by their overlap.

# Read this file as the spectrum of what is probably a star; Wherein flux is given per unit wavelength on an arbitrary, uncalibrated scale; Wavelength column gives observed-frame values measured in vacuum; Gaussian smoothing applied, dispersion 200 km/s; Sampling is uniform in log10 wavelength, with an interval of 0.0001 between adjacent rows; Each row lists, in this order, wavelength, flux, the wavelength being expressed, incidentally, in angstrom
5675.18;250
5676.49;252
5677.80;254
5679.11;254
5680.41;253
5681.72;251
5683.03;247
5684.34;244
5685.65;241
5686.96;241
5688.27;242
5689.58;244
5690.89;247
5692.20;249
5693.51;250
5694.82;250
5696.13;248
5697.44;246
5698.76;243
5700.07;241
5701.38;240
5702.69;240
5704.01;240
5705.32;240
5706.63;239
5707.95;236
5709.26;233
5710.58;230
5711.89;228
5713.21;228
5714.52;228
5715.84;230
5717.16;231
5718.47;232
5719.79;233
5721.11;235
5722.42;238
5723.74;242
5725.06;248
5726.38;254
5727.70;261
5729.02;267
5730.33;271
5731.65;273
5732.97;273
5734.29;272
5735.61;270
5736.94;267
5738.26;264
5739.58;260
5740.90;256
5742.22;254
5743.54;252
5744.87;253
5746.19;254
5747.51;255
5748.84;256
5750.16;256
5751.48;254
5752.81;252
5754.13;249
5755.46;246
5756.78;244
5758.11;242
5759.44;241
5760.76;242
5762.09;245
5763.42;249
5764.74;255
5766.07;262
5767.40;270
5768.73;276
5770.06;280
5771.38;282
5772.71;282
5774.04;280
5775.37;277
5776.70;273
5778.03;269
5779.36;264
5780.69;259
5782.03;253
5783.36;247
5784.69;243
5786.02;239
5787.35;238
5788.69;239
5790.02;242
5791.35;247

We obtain 0.38 angstrom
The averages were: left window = 244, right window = 261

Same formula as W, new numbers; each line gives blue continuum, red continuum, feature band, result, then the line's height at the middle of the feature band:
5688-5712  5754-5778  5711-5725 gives 0.79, 247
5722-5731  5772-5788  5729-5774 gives -0.39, 257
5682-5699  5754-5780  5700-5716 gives 0.93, 249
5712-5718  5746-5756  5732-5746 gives -0.99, 245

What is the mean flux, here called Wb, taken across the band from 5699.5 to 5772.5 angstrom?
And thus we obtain 251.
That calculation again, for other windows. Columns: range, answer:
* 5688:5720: 239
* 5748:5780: 260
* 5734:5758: 256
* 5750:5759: 248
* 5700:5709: 239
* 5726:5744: 264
